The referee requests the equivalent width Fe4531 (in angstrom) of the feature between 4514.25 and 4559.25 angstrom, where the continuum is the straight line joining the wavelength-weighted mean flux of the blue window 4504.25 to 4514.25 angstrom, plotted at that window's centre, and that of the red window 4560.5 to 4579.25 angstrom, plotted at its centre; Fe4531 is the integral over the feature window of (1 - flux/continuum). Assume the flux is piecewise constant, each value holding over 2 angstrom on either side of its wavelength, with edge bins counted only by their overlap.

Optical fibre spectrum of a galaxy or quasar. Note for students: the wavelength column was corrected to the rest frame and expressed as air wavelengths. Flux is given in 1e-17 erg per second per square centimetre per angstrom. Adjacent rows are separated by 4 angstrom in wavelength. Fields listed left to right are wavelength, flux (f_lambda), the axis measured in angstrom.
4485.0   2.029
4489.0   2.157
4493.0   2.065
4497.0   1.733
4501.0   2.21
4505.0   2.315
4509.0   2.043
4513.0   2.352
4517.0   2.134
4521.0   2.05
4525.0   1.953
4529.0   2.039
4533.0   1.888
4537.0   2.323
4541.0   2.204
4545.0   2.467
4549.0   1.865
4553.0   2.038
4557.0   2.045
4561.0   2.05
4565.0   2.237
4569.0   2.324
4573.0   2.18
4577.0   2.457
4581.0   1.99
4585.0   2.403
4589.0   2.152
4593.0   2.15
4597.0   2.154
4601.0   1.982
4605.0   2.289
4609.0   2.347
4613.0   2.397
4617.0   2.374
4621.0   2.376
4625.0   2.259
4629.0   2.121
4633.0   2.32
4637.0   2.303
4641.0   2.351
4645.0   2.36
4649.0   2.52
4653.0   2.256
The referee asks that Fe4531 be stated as 2.87 angstrom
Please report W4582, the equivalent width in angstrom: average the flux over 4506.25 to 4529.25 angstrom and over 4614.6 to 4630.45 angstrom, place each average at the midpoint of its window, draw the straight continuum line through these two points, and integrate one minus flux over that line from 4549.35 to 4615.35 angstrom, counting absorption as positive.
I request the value 0.8 angstrom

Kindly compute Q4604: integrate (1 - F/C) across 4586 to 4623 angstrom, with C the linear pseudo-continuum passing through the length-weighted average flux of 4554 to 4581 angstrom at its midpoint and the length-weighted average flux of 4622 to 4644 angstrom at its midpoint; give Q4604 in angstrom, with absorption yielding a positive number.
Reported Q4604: -0.1 angstrom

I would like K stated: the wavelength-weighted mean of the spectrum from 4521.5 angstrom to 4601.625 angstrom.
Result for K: 2.15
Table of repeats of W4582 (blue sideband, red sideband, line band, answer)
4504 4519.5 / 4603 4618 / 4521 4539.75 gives 1.4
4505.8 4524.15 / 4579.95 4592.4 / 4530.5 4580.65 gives 0.1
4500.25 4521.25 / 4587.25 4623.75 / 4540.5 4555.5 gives 0.5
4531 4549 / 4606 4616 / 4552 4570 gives 0.8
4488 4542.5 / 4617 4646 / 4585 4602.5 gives 0.7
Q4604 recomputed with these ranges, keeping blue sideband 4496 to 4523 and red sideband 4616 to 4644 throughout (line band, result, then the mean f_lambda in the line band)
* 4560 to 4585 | -0.08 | 2.23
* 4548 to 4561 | 1.15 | 2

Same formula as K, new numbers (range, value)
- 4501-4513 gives 2.21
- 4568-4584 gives 2.24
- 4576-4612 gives 2.21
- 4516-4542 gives 2.08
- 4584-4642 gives 2.26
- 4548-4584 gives 2.15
